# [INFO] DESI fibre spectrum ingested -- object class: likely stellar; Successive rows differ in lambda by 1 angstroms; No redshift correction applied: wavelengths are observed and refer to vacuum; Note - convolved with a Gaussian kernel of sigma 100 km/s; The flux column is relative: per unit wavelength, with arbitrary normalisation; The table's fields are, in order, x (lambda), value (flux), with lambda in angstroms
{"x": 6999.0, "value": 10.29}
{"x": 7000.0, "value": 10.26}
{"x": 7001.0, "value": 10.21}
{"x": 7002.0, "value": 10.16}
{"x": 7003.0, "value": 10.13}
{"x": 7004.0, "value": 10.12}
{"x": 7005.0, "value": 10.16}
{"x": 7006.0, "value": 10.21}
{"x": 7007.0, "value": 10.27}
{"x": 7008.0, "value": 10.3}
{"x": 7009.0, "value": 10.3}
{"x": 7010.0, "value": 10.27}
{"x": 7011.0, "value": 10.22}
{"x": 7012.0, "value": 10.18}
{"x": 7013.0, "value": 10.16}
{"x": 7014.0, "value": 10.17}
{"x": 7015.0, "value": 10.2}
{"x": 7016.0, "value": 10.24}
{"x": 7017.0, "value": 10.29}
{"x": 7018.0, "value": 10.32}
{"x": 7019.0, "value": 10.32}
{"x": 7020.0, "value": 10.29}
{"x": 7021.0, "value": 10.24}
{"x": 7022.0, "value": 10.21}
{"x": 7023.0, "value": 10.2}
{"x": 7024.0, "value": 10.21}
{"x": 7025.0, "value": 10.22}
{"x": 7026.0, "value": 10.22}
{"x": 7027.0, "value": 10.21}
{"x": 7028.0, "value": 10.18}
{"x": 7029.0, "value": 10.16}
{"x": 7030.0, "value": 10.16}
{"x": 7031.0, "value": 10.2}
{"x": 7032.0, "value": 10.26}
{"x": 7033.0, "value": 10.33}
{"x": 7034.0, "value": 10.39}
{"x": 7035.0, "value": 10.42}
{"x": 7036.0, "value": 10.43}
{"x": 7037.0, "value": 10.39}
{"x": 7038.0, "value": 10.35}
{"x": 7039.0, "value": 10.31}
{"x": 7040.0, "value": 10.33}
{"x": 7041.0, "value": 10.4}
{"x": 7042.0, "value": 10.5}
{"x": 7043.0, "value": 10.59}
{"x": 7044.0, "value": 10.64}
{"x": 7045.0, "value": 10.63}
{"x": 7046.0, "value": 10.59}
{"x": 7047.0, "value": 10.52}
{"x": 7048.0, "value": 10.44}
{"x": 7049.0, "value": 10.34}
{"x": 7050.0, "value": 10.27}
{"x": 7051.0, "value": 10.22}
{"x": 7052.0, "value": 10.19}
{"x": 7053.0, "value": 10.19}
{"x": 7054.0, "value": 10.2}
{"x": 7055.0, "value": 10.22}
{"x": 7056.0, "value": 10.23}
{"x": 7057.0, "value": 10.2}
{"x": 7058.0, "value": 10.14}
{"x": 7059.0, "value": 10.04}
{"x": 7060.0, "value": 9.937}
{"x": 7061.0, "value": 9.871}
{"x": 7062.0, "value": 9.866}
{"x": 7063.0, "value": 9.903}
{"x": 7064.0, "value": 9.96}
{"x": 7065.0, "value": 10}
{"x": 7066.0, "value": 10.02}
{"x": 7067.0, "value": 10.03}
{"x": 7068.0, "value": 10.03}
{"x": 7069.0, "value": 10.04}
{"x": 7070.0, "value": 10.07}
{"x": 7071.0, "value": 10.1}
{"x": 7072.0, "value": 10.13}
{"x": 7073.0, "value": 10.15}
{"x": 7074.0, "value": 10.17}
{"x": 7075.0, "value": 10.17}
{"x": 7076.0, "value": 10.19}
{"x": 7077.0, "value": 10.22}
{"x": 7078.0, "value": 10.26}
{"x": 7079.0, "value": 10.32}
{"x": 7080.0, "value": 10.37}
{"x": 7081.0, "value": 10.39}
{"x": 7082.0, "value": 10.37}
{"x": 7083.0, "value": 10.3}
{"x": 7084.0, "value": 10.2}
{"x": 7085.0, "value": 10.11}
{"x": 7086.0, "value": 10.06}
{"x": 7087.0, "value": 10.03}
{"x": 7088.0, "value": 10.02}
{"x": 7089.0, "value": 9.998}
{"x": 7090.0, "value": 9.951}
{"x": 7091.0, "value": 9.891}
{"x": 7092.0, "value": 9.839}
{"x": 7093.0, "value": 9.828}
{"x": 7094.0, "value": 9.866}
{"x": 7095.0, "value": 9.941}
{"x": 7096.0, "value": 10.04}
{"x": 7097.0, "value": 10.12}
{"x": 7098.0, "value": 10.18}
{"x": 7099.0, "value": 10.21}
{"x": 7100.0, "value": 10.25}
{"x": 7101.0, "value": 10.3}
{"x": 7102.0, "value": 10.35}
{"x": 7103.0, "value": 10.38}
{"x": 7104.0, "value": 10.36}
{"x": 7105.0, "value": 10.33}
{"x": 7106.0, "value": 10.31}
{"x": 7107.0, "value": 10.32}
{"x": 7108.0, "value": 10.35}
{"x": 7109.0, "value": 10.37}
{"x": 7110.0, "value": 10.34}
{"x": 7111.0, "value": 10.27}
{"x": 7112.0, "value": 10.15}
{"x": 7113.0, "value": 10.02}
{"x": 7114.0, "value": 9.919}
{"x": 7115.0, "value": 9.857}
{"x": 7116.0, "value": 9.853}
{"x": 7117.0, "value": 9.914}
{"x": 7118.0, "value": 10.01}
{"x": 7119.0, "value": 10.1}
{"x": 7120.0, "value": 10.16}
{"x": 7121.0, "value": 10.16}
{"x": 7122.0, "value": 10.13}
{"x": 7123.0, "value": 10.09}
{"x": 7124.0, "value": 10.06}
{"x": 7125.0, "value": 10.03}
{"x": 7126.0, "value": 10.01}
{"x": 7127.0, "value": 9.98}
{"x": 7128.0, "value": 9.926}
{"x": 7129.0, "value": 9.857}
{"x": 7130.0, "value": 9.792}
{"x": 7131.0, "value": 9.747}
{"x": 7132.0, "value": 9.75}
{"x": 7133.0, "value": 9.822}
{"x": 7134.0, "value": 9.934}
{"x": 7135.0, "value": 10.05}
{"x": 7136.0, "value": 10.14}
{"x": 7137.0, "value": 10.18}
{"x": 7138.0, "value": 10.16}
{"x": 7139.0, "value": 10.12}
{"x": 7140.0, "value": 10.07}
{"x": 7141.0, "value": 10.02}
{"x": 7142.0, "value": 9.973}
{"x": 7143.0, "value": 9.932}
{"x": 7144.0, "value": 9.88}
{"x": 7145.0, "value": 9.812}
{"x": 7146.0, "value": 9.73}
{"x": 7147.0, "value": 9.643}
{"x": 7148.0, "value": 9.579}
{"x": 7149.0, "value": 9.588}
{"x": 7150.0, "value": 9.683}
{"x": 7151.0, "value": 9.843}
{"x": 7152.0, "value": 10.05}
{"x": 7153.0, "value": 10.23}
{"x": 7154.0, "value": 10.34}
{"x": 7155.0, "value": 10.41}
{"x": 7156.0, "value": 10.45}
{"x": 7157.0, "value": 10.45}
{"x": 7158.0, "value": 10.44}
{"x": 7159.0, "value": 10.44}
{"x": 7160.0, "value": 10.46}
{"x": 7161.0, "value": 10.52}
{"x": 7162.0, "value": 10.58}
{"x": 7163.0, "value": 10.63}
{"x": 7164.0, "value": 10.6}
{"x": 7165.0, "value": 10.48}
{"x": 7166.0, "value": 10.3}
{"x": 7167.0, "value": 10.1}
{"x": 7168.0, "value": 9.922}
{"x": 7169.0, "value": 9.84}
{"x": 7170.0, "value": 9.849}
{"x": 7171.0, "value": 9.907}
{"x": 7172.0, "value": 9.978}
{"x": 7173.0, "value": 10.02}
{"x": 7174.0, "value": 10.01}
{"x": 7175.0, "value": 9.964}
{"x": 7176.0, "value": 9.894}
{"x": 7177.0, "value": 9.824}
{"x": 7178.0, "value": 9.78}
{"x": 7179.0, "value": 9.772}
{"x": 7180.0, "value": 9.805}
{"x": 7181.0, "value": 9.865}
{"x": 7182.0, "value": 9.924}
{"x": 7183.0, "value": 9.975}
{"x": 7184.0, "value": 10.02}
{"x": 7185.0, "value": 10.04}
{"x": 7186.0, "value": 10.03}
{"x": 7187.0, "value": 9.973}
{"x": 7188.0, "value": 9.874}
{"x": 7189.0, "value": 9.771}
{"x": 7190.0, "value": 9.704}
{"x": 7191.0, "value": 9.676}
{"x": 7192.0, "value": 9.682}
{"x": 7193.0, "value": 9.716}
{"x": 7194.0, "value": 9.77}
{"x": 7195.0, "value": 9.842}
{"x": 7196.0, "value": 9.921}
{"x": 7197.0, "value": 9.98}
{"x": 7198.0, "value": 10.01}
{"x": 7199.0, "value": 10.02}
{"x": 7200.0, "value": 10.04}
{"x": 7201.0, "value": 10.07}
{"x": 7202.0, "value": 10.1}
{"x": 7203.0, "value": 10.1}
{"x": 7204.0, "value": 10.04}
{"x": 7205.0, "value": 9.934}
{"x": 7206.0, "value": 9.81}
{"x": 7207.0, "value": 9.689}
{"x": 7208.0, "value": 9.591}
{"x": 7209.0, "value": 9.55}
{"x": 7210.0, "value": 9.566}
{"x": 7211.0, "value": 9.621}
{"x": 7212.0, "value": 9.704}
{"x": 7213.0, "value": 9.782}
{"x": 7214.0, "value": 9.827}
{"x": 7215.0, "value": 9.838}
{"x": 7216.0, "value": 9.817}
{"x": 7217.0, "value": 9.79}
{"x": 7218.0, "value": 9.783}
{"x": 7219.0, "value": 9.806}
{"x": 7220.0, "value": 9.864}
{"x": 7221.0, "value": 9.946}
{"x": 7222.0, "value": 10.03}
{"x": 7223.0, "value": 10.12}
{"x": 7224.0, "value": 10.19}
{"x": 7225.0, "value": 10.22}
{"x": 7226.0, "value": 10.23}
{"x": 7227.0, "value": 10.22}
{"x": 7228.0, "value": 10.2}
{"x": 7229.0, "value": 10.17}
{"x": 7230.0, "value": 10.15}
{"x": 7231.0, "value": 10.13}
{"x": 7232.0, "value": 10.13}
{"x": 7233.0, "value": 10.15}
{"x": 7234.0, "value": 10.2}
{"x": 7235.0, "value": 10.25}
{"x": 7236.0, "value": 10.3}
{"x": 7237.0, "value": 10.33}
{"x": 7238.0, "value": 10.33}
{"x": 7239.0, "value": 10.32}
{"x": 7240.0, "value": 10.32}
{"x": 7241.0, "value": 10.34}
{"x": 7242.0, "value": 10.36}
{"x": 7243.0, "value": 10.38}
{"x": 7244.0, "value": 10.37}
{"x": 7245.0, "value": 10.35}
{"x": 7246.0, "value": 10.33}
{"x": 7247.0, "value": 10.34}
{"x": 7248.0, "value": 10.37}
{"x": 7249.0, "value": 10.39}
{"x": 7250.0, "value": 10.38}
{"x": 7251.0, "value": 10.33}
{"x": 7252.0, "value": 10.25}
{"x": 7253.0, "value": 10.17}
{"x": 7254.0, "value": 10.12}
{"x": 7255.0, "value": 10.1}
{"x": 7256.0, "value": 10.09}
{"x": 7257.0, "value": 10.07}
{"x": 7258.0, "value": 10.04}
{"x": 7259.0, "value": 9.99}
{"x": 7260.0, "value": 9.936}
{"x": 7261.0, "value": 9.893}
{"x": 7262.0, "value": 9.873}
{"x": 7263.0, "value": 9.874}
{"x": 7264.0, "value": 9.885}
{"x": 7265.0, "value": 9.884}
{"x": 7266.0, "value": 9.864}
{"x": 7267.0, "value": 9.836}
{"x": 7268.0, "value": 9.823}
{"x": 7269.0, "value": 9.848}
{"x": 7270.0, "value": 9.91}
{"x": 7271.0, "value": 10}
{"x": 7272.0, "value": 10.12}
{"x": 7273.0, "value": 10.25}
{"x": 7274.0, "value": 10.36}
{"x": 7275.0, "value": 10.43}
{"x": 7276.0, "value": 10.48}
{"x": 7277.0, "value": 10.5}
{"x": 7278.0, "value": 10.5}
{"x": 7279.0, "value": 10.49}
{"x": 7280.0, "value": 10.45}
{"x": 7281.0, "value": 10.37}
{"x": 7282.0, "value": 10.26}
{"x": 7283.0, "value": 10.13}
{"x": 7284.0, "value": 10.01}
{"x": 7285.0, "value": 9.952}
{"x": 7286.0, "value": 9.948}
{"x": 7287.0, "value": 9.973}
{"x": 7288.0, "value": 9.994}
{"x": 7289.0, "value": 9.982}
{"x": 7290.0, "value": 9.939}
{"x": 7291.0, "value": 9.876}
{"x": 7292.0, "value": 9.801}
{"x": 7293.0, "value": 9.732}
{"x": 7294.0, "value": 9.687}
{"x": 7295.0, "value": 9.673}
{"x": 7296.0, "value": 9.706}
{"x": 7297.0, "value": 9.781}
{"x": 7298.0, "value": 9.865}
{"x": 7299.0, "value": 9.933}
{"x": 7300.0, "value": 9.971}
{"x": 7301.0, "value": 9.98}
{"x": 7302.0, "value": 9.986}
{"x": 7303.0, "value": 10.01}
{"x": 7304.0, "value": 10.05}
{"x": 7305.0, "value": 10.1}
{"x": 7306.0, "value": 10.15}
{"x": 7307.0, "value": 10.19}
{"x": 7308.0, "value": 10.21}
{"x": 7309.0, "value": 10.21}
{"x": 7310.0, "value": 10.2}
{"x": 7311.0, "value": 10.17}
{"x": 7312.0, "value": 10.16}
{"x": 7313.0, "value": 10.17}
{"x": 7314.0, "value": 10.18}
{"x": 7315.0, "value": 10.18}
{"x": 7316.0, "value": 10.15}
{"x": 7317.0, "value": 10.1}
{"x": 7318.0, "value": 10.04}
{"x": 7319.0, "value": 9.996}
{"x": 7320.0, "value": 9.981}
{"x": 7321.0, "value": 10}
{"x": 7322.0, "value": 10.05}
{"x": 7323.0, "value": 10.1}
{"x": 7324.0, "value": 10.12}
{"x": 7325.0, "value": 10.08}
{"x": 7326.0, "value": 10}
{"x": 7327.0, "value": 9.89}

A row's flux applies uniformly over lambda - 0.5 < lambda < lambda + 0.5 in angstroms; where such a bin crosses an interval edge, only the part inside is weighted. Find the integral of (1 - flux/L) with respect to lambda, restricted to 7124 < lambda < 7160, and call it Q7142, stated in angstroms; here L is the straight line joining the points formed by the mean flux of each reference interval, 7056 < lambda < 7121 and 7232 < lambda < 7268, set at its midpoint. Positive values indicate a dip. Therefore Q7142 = 0.44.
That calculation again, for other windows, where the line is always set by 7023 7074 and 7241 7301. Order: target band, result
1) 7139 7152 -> 0.4 angstroms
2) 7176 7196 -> 0.6 angstroms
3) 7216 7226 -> 0.1 angstroms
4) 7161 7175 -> 0.0 angstroms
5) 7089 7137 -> 0.6 angstroms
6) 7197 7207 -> 0.1 angstroms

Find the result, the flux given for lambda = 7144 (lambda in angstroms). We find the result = 9.88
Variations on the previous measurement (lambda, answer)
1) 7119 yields 10.1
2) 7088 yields 10.02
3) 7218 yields 9.783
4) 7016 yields 10.24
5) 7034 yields 10.39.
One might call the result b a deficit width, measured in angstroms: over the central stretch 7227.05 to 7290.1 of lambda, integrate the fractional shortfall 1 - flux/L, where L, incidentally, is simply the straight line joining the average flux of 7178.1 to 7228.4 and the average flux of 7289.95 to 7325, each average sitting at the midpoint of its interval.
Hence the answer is -1.3 angstroms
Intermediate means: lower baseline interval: 9.9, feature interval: 10.2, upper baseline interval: 10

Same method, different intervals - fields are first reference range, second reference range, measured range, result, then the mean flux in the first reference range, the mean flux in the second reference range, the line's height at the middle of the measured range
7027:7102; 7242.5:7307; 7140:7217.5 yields 1.3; 10.2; 10.1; 10.1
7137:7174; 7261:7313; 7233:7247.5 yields -0.4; 10.1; 10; 10.1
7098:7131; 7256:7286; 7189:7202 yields 0.3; 10.1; 10.1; 10.1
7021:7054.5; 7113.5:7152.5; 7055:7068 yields 0.3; 10.3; 9.94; 10.2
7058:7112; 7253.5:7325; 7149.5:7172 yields -0.3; 10.1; 10.1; 10.1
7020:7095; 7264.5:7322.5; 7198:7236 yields 0.5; 10.2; 10.1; 10.1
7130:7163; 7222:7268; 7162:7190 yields 0.2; 10.1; 10.2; 10.1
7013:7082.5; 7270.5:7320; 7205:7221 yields 0.6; 10.2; 10.1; 10.1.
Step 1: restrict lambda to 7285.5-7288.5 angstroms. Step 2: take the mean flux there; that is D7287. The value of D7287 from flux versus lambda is 9.97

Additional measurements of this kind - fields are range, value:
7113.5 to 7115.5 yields 9.89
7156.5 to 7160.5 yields 10.4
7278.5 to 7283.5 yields 10.3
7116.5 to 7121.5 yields 10.1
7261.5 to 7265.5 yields 9.88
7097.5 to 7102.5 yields 10.3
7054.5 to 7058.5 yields 10.2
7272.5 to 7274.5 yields 10.3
